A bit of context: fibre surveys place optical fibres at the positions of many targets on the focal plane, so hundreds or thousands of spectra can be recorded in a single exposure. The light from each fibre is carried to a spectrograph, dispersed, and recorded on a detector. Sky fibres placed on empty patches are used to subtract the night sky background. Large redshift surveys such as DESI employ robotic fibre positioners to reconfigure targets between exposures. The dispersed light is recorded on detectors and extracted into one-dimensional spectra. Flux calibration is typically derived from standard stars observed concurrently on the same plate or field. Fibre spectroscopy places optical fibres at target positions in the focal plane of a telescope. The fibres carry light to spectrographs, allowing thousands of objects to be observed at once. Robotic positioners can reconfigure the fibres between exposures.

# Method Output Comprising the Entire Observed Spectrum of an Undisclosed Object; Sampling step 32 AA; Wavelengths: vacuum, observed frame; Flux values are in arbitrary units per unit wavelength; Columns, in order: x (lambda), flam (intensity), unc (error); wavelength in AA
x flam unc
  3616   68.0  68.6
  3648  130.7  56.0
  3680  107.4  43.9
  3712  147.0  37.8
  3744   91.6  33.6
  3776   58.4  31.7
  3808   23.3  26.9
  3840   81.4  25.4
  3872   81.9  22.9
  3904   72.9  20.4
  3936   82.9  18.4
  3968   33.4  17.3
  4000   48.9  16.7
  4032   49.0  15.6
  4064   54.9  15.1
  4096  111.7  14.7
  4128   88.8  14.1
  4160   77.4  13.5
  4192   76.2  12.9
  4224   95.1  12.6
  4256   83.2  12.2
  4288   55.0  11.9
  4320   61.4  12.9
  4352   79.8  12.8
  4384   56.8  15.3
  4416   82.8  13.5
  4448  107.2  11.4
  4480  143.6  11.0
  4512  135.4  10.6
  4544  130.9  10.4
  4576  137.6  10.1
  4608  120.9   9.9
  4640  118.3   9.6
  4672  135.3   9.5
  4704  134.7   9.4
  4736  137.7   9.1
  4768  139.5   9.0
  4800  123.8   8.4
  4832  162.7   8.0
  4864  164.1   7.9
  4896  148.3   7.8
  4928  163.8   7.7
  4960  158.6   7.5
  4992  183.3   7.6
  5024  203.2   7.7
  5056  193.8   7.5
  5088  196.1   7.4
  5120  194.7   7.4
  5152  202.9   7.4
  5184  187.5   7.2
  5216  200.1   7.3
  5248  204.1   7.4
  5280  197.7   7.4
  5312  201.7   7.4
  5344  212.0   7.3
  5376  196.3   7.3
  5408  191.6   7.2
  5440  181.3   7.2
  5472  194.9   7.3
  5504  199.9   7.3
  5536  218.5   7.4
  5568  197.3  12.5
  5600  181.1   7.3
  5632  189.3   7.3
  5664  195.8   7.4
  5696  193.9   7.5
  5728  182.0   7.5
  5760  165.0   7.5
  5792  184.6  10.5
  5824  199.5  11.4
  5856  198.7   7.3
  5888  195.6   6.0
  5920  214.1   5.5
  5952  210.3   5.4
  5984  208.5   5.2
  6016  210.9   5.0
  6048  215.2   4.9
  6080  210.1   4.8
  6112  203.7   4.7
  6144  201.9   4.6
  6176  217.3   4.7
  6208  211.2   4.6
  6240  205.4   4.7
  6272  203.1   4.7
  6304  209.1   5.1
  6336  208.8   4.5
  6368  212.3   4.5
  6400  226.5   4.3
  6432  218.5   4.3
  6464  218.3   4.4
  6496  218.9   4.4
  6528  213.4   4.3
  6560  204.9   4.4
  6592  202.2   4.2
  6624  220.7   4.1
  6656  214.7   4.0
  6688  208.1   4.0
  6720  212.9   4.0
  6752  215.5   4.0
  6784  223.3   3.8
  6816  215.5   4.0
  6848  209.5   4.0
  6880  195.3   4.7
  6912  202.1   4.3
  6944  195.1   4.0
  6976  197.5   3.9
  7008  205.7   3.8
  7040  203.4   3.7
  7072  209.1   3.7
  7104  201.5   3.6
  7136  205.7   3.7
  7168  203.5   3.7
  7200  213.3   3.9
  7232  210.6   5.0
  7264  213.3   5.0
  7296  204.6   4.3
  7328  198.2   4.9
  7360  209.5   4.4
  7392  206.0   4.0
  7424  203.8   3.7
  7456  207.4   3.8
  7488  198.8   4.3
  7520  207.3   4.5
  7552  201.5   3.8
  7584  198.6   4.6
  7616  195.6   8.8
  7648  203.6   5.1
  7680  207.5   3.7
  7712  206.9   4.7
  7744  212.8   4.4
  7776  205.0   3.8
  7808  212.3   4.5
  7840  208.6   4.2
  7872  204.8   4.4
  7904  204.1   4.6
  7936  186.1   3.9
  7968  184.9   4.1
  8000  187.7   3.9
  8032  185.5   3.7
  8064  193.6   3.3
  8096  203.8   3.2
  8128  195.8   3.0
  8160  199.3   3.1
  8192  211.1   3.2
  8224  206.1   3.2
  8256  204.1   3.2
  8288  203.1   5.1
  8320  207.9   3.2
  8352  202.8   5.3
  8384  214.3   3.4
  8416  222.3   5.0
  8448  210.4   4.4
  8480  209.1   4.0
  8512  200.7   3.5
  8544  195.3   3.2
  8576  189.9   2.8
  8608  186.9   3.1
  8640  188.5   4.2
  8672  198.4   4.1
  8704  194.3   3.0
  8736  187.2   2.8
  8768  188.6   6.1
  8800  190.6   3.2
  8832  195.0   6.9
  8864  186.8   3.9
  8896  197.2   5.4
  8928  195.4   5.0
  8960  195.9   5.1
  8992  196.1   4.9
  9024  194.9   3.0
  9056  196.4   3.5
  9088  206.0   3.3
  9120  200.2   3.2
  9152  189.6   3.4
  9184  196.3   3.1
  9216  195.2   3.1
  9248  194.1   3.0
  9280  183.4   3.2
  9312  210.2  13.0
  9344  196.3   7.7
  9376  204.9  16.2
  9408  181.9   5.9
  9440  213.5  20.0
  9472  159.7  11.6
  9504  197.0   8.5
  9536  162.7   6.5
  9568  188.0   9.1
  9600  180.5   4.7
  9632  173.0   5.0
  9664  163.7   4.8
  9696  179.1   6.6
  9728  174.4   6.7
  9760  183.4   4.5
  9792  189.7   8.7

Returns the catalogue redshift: 0.12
